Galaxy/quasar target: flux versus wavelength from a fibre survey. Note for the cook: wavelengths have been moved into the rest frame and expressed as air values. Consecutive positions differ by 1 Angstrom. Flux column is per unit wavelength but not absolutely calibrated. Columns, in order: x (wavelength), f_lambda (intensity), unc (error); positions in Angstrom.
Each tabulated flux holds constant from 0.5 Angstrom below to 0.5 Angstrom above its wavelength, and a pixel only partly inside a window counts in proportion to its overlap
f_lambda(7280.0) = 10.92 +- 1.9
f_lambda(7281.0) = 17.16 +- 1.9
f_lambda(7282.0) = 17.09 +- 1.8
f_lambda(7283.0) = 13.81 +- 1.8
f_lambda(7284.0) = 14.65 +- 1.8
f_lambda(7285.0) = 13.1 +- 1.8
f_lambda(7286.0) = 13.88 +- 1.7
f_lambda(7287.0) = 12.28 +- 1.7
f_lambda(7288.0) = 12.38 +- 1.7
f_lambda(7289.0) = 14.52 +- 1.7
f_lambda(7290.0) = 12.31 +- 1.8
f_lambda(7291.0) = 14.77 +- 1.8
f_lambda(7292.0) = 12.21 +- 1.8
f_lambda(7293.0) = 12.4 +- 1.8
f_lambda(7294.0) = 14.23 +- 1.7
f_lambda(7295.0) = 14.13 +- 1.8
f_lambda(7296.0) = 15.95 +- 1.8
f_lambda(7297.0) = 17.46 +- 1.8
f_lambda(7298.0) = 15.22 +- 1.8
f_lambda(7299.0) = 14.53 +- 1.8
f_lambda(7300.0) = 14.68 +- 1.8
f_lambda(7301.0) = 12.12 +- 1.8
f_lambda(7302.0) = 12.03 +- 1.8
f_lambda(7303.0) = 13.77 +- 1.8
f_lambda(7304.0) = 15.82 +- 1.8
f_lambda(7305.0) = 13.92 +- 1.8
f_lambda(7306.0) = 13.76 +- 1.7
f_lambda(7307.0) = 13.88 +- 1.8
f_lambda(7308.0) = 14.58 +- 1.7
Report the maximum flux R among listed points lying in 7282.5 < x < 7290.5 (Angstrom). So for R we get 14.65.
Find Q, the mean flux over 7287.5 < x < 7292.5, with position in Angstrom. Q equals 13.2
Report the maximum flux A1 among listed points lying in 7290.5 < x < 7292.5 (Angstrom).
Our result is 14.77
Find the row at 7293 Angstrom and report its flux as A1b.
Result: 12.4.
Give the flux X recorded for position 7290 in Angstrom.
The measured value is 12.31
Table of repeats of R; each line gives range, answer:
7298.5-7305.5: 15.82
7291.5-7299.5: 17.46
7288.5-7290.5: 14.52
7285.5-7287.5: 13.88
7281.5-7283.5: 17.09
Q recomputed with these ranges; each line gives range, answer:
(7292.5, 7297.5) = 14.8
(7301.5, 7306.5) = 13.9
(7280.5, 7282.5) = 17.1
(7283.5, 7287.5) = 13.5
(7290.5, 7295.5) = 13.5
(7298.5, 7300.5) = 14.6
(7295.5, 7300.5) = 15.6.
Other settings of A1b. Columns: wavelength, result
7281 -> 17.16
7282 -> 17.09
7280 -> 10.92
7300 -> 14.68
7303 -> 13.77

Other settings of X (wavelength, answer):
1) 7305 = 13.92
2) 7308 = 14.58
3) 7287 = 12.28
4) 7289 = 14.52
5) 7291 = 14.77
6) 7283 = 13.81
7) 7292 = 12.21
